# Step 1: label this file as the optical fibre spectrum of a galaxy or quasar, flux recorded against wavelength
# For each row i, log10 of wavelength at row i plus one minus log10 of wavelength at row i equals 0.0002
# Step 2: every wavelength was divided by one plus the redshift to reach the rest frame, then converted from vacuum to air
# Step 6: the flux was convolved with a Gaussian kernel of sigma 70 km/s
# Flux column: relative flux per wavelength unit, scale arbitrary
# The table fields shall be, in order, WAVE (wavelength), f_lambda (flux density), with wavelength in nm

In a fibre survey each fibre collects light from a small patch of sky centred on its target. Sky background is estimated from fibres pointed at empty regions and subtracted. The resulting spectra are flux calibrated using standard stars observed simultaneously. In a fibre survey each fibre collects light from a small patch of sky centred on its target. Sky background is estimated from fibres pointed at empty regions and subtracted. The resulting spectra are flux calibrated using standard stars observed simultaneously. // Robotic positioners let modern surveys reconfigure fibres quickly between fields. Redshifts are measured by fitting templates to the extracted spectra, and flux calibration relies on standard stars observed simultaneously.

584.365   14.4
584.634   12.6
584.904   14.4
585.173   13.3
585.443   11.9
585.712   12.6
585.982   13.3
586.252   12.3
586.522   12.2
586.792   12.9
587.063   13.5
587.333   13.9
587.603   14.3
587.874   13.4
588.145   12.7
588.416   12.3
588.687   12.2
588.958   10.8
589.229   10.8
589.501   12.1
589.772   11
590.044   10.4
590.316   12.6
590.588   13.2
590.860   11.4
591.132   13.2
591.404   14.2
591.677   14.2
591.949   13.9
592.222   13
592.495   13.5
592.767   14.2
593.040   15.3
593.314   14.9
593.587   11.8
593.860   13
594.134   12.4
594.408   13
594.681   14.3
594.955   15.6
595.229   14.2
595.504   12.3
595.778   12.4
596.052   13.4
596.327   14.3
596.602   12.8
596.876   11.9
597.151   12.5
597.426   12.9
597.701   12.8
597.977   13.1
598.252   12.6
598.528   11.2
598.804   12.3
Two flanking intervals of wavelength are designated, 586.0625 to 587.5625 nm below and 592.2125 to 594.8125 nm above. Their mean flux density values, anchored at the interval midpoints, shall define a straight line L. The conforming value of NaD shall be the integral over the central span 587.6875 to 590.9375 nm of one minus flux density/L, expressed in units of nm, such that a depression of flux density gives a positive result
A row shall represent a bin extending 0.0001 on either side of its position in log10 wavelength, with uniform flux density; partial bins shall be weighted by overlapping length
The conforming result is 0.32 nm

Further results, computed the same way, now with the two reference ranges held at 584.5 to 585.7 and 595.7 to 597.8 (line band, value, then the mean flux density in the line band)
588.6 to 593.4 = 0.05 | 12.8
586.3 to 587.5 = -0.01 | 13.1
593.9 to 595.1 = -0.08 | 13.8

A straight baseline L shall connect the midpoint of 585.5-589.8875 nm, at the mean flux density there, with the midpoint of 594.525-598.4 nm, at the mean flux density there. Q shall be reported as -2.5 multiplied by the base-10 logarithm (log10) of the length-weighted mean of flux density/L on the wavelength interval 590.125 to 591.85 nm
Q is -0.02 mag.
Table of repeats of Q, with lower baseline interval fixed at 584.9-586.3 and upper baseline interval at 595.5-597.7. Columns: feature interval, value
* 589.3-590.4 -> 0.13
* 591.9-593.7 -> -0.08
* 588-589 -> 0.06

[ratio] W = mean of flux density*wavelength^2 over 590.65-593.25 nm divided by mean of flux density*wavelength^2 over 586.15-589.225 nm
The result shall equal 1.09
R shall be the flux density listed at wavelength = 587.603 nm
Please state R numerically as 14.3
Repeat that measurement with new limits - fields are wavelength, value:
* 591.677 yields 14.2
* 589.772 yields 11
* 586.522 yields 12.2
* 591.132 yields 13.2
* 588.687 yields 12.2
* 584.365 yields 14.4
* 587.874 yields 13.4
